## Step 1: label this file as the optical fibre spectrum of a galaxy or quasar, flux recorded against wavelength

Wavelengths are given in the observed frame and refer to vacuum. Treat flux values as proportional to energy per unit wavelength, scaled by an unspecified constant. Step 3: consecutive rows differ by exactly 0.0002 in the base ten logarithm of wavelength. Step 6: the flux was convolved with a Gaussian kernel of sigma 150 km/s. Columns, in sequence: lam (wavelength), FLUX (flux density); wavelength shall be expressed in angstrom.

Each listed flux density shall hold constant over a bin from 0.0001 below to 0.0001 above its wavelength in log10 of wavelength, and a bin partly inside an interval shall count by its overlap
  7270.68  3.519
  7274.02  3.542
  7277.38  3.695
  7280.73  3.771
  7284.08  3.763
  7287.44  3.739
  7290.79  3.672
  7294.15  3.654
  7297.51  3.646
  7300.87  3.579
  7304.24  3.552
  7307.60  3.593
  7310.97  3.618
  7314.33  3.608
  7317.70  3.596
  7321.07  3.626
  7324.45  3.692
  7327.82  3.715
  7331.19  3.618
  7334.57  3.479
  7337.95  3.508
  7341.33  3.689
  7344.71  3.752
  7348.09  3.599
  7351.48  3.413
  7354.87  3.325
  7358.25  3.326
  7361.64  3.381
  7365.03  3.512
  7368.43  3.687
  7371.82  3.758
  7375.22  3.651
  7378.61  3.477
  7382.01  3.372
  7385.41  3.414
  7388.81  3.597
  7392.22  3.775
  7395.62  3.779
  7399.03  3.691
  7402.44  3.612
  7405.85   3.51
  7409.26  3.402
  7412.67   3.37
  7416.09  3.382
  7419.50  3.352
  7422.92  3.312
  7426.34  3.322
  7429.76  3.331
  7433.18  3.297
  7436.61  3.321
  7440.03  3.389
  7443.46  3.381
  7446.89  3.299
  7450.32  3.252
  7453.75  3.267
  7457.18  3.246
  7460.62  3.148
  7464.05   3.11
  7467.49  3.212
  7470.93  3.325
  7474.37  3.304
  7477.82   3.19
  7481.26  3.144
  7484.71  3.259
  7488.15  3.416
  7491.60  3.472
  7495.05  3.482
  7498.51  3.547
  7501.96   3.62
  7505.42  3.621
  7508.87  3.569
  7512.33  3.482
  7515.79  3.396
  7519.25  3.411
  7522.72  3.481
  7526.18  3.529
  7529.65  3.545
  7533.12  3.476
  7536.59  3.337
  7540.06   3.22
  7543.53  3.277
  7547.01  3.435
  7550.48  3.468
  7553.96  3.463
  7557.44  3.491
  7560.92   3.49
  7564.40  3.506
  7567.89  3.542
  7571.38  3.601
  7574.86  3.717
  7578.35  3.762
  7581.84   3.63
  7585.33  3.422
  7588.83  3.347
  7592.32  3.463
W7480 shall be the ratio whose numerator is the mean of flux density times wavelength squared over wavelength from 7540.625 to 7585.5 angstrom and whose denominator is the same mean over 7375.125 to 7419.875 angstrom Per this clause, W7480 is 1.0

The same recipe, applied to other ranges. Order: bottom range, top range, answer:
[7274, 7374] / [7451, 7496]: 0.95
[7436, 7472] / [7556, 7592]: 1.12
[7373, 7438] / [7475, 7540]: 1.02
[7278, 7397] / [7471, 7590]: 1.01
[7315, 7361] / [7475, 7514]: 1.01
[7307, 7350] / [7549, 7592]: 1.04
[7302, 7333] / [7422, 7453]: 0.95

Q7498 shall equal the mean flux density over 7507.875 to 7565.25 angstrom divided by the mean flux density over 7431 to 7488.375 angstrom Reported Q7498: 1.1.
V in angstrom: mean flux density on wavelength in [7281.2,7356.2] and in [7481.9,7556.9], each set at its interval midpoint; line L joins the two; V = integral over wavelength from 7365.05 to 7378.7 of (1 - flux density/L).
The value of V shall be -0.29 angstrom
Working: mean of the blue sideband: 3.61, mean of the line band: 3.65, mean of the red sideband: 3.45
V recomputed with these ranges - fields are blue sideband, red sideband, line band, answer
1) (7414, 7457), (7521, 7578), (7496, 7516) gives -0.7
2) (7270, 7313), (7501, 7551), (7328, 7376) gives 0.6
